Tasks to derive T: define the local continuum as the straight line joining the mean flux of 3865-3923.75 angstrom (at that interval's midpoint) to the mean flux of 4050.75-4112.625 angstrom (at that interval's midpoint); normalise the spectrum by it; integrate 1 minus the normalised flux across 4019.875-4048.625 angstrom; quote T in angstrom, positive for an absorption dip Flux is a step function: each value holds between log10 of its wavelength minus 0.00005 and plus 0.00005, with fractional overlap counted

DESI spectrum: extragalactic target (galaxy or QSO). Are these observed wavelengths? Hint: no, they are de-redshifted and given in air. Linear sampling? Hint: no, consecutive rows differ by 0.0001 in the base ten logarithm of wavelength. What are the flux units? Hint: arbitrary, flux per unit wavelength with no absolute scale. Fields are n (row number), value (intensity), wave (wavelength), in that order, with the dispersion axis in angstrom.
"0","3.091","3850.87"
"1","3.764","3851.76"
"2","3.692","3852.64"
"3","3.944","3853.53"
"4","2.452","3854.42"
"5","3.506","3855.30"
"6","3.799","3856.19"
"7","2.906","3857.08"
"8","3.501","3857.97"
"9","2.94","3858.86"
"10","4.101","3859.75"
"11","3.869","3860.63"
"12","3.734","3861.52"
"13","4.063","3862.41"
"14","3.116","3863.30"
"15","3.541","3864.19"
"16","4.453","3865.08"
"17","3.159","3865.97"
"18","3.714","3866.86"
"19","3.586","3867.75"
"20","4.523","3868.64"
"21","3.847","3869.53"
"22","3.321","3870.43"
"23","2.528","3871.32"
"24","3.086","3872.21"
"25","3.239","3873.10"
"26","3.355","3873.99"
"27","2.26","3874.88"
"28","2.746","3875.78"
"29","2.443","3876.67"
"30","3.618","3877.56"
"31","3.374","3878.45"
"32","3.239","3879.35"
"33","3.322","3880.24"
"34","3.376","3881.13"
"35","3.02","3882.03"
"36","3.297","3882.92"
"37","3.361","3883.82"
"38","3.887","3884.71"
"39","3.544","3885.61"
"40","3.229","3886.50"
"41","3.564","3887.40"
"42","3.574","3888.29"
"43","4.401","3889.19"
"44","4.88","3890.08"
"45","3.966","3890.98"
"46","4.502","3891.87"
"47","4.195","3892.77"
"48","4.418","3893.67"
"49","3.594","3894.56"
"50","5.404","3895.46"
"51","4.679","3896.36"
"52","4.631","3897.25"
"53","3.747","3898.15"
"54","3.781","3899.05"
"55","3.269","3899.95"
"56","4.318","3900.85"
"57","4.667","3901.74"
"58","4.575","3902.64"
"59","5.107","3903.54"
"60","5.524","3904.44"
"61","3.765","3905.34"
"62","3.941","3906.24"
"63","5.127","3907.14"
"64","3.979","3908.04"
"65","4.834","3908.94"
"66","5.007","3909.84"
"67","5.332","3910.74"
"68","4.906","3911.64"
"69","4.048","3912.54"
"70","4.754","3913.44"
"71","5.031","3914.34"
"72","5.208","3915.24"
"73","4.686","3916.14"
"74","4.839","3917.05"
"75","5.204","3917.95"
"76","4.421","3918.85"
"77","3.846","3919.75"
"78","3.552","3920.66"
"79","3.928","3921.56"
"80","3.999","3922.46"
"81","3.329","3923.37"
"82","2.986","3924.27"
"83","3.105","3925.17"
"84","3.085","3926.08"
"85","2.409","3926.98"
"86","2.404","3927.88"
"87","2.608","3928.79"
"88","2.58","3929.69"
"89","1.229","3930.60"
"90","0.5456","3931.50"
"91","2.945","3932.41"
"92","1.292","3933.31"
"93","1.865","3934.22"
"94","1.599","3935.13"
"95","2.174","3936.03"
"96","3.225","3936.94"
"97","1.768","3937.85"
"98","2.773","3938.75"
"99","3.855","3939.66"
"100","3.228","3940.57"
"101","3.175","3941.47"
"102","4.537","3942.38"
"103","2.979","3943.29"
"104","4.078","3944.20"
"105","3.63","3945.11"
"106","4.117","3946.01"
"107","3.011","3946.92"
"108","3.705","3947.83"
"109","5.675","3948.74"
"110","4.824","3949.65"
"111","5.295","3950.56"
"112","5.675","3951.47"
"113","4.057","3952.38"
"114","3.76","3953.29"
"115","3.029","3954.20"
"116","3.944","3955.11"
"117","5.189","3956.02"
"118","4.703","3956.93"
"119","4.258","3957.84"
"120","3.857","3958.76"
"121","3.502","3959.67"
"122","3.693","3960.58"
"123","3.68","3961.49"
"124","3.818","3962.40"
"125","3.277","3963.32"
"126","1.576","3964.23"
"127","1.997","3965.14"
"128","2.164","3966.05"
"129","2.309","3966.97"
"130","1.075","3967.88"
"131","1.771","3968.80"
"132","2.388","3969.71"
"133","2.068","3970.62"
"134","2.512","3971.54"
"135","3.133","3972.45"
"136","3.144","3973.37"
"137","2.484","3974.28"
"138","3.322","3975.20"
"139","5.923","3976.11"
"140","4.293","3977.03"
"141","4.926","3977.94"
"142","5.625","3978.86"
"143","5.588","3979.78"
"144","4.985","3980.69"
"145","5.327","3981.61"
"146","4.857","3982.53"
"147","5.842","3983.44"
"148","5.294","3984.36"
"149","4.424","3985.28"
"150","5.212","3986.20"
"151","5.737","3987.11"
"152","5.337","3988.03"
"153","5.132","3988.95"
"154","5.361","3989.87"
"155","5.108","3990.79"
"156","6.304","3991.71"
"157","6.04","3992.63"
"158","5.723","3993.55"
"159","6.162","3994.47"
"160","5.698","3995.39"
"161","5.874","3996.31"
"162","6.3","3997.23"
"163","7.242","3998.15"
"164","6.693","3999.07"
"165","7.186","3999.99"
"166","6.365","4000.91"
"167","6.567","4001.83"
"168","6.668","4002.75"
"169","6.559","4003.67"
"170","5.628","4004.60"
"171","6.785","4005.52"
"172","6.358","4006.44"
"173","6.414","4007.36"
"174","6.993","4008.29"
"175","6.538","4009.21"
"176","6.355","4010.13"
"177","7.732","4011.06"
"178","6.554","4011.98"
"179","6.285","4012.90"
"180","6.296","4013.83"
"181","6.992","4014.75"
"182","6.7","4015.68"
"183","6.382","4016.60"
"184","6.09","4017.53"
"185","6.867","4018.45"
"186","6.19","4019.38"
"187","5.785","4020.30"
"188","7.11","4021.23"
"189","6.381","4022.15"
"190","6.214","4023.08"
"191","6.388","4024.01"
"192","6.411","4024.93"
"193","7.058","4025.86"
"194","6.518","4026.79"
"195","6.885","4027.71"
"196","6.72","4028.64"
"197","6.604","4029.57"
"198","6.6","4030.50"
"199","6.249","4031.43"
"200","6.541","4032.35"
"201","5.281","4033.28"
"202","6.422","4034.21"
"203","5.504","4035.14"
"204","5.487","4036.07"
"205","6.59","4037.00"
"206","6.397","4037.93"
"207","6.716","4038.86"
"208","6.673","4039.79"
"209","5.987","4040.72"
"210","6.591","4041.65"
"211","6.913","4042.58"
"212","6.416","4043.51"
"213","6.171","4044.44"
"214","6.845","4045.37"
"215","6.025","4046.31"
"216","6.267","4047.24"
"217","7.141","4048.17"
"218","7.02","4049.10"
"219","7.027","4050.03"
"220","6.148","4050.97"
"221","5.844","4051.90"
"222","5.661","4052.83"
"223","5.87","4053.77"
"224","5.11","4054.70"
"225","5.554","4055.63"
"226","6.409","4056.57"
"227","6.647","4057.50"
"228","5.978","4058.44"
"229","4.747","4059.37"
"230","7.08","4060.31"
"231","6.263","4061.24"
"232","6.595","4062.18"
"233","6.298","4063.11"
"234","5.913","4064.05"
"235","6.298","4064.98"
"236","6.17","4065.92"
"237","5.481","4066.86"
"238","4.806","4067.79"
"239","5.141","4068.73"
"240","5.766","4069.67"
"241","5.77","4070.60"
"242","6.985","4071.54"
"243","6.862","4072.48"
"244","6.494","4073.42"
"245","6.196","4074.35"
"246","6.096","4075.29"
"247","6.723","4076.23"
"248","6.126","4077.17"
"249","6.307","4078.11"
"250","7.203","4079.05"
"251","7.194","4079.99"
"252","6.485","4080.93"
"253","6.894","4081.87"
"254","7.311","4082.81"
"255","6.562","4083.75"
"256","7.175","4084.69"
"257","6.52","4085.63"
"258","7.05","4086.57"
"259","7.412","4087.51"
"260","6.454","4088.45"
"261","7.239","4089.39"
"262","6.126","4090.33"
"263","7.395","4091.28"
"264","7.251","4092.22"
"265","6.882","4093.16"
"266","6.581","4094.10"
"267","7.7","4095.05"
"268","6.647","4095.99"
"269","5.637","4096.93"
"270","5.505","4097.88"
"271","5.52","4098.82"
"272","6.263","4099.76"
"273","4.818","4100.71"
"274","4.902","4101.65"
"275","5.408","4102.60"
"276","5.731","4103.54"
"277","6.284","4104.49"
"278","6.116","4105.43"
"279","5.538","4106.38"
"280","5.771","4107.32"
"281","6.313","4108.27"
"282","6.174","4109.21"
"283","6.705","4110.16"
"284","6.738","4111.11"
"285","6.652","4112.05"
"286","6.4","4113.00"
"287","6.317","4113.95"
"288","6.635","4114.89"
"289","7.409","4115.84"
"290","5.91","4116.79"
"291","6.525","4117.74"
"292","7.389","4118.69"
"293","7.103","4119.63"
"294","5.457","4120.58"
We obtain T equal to -3.7 angstrom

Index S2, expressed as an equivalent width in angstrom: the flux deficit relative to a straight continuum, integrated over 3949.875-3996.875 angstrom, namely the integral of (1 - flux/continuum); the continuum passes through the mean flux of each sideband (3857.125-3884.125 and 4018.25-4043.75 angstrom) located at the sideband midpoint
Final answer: 9.6 angstrom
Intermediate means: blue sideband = 3.38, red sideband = 6.41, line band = 4.25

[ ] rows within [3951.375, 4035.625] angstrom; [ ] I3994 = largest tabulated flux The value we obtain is 7.732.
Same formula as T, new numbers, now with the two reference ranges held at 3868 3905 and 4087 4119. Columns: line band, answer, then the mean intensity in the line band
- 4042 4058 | -1.6 angstrom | 6.3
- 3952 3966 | 3.2 angstrom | 3.58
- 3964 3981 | 5.6 angstrom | 3.23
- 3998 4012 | -3.9 angstrom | 6.66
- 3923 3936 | 6.1 angstrom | 2.28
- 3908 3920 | -1.9 angstrom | 4.76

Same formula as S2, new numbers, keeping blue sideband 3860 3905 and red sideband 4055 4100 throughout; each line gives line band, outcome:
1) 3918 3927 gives 1.5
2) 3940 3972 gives 8.4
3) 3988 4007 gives -3.0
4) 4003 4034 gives -4.9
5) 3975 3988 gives -0.1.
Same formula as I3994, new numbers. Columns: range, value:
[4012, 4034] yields 7.11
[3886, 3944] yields 5.524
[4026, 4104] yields 7.7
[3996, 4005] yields 7.242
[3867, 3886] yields 4.523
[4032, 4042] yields 6.716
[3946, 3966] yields 5.675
